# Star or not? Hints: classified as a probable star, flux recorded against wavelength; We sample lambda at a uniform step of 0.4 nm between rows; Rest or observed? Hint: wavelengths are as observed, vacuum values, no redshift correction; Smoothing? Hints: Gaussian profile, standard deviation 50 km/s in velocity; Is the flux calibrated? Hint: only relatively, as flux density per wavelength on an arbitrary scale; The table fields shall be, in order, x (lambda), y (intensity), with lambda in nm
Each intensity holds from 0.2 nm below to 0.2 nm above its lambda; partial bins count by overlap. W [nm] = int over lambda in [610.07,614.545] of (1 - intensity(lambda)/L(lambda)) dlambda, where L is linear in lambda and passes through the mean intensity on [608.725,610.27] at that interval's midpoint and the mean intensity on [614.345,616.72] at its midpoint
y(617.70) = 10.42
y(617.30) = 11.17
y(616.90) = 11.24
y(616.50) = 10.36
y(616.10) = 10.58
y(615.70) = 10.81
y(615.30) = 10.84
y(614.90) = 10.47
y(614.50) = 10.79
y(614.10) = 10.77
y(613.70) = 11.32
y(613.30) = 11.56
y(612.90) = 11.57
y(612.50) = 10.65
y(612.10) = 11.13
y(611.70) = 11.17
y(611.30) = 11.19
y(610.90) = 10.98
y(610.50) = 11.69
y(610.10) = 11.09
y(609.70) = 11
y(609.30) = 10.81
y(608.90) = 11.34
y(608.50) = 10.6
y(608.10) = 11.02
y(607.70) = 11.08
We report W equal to -0.13 nm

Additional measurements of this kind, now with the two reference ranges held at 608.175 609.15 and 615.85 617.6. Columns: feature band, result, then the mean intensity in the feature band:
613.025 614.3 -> -0.04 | 11.2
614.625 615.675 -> 0.01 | 10.7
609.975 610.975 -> -0.03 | 11.3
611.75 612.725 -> 0.00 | 11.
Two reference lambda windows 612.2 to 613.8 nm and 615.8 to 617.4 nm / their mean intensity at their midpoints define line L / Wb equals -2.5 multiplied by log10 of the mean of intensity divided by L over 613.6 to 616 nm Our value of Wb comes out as 0.02 mag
